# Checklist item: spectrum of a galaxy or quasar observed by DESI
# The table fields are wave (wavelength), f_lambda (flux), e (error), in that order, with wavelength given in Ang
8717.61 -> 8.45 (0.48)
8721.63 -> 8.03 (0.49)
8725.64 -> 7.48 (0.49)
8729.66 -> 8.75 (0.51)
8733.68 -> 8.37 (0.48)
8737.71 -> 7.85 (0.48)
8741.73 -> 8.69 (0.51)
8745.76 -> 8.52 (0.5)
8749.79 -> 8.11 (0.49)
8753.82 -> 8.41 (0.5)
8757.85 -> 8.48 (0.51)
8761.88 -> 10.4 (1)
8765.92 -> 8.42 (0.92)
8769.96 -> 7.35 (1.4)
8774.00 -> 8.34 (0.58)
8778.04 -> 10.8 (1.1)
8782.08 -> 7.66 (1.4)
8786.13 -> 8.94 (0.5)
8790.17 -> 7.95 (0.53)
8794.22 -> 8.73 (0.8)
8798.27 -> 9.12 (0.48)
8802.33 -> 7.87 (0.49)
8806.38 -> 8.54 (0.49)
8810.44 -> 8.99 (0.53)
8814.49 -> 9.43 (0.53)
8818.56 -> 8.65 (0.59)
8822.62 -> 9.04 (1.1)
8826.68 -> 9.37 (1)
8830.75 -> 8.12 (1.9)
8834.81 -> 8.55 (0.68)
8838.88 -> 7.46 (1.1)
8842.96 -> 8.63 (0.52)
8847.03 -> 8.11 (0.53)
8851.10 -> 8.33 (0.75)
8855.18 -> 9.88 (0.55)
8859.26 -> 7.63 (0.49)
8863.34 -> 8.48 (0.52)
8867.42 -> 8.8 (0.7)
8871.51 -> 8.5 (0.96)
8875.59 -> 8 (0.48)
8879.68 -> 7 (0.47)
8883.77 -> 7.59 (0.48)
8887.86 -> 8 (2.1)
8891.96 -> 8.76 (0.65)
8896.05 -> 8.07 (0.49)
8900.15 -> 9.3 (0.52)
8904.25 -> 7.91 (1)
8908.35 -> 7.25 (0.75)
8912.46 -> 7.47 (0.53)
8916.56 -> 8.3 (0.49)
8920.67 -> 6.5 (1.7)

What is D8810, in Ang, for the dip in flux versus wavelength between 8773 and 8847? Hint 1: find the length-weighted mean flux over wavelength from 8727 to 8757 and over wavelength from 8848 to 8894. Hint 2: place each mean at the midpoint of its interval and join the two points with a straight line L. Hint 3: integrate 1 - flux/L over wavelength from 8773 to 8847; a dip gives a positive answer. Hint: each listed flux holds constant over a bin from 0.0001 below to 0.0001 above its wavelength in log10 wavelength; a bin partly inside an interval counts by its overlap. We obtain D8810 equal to -3.1 Ang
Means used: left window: 8.37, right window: 8.27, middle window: 8.67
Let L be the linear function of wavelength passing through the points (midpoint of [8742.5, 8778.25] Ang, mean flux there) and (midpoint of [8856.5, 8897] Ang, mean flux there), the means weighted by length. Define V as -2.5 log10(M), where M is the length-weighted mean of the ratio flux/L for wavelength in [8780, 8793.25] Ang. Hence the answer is 0.04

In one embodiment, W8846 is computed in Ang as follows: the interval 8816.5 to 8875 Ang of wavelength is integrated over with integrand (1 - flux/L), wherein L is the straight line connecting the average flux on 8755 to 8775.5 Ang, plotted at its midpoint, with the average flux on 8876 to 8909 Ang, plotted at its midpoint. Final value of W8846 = -2.1 Ang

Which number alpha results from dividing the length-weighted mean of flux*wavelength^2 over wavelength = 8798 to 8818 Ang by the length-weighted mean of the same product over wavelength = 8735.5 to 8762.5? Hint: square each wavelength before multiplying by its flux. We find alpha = 1.04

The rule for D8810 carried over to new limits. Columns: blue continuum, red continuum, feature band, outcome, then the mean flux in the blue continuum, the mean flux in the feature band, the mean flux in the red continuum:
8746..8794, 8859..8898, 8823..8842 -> -0.3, 8.62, 8.45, 8.1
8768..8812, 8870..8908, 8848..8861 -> -0.5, 8.57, 8.6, 8.08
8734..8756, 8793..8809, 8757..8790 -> -1.2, 8.32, 8.76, 8.57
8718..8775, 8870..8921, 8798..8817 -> -1.3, 8.37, 8.75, 7.94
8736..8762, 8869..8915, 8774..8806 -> -1.2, 8.52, 8.69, 8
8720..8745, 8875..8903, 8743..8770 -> -1.4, 8.21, 8.62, 8.1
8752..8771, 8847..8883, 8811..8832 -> -1.2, 8.68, 8.96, 8.29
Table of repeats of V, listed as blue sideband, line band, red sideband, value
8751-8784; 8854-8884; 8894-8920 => -0.007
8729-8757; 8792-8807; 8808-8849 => -0.002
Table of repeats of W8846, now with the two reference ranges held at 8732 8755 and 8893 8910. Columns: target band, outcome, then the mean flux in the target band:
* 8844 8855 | -0.4 Ang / 8.54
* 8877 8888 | 1.0 Ang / 7.48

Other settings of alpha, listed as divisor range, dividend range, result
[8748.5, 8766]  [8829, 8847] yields 0.94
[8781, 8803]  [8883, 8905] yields 1.01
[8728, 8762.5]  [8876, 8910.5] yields 0.97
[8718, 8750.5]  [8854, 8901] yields 1.04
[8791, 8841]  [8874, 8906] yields 0.95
